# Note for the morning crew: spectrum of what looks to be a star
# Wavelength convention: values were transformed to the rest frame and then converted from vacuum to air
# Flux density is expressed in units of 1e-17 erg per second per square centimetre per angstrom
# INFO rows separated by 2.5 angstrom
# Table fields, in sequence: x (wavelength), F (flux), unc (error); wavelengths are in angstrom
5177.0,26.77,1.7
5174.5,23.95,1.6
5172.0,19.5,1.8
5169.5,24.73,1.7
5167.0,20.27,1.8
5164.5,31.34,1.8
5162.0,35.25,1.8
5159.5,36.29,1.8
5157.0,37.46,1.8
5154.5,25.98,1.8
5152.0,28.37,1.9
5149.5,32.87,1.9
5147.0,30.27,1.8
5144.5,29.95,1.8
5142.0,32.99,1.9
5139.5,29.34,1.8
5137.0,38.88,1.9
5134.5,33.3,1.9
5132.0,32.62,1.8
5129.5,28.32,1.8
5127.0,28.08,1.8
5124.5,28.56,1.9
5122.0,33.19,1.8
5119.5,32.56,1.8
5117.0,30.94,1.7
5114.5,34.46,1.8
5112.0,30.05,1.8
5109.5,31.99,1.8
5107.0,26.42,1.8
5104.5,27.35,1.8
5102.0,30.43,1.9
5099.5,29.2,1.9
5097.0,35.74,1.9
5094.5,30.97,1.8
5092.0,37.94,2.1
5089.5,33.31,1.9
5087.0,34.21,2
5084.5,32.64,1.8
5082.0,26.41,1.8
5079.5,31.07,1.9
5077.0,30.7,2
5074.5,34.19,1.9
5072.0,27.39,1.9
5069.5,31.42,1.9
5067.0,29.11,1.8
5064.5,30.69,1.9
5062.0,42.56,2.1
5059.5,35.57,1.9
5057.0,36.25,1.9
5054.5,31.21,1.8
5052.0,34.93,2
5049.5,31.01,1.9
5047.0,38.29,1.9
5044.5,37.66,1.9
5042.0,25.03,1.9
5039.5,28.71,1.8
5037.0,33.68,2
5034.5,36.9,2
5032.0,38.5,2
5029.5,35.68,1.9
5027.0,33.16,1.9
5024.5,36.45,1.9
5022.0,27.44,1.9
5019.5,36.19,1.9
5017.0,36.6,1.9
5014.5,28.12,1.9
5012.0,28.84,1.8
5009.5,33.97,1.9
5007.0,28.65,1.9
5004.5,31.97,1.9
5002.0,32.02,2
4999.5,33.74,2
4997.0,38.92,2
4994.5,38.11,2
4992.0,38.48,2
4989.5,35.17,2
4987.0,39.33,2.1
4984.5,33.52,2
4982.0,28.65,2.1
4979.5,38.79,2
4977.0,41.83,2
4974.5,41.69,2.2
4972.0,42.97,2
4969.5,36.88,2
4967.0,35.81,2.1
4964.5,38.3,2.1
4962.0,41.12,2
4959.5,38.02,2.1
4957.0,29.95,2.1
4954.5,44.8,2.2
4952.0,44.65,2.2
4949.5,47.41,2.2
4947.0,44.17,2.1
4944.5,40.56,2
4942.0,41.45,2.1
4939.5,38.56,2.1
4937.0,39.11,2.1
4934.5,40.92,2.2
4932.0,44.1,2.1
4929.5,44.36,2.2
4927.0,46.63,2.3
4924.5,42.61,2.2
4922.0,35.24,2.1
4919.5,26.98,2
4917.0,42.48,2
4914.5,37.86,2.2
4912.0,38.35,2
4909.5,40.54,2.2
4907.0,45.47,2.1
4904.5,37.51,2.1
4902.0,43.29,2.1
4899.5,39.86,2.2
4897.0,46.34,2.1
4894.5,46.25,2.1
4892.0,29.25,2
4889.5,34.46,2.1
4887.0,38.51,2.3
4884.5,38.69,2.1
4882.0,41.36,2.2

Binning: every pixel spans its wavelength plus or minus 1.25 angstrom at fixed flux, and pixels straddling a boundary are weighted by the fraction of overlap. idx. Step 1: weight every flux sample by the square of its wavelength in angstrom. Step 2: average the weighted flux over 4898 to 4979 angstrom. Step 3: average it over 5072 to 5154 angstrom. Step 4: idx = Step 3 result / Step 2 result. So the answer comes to 0.83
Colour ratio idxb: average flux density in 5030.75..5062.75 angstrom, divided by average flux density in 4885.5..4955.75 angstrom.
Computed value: 0.85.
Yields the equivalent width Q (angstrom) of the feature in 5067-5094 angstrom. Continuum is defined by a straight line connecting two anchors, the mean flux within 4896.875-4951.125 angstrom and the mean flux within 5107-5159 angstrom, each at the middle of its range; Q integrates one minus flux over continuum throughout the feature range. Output 1.64 angstrom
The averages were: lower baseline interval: 41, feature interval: 31.8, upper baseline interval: 31.5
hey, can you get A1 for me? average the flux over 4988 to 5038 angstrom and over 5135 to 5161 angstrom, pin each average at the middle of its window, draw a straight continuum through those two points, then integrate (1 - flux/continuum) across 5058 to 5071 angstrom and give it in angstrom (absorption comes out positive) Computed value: -0.1 angstrom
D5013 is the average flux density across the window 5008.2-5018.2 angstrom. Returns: 31.8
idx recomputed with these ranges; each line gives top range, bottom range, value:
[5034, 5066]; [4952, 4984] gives 0.91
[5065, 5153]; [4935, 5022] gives 0.89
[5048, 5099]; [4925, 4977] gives 0.84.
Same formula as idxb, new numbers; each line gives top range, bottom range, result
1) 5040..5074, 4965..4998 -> 0.88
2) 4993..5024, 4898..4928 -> 0.83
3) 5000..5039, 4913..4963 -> 0.82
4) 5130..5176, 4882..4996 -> 0.76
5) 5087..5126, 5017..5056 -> 0.94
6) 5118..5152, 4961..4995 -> 0.83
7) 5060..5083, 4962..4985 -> 0.84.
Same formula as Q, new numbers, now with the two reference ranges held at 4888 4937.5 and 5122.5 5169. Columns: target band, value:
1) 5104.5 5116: 0.73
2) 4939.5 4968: -1.49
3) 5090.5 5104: 0.16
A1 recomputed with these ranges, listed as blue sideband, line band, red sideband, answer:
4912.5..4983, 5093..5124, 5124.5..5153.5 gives 1.4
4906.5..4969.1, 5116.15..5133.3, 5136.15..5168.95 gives 1.0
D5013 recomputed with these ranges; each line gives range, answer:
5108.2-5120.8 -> 32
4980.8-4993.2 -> 35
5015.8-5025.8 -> 34.2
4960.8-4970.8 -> 38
